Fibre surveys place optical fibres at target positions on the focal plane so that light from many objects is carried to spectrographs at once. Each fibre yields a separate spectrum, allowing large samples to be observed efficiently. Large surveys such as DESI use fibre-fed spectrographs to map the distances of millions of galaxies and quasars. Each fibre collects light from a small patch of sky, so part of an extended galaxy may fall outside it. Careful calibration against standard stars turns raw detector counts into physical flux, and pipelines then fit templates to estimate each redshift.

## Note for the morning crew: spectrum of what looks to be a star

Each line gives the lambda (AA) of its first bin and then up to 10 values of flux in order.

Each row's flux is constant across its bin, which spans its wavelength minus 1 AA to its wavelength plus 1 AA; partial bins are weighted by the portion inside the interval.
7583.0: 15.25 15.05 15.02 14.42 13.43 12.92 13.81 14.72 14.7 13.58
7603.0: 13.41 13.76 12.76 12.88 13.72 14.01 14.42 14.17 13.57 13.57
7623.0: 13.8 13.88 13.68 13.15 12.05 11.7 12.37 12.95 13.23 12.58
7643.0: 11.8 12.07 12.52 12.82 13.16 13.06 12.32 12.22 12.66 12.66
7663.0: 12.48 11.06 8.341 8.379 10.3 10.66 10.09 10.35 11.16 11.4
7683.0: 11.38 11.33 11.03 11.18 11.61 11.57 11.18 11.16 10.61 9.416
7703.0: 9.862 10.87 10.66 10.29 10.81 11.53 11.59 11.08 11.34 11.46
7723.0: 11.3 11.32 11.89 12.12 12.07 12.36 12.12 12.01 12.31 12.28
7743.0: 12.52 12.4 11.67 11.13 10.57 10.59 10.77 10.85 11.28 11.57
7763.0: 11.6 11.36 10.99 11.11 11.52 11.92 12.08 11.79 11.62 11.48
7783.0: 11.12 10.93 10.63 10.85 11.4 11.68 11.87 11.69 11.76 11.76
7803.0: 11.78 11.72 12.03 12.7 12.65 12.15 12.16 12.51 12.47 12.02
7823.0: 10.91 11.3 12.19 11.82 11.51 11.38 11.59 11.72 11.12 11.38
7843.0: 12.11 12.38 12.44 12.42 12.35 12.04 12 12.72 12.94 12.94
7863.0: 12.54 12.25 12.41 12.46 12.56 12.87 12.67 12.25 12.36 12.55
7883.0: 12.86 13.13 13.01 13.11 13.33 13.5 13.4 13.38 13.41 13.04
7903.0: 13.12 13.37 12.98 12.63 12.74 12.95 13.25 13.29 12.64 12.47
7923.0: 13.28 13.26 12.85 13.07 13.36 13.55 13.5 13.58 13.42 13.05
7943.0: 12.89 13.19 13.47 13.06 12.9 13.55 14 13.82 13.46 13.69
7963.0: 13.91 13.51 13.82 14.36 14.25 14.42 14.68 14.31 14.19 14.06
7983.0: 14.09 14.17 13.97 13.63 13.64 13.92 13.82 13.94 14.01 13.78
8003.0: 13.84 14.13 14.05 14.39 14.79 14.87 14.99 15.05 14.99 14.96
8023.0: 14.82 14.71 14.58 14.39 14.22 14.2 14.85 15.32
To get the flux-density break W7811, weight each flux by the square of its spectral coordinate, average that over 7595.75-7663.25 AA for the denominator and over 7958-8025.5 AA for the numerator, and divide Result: 1.19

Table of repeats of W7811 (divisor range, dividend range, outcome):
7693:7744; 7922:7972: 1.26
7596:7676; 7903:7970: 1.14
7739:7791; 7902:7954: 1.20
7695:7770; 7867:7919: 1.19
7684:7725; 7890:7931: 1.26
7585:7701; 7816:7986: 1.11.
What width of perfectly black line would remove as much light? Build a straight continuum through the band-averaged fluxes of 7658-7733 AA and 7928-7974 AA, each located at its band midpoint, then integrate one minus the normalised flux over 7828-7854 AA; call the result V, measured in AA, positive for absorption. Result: 1.28 AA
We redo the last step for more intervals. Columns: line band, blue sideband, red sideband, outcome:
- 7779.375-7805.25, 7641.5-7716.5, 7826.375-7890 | 1.1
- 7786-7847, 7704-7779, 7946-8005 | 2.3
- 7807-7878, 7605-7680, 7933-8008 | 5.7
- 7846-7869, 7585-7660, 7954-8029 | 2.3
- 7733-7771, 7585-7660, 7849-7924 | 4.5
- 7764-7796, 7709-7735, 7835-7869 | 1.2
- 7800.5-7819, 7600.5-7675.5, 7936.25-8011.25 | 1.4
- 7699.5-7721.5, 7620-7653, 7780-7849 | 2.8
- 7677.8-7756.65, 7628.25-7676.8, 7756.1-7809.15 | 2.3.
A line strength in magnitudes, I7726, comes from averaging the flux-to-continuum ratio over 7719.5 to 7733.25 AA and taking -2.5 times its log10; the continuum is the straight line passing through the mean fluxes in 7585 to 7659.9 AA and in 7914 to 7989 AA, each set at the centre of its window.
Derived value 0.14 mag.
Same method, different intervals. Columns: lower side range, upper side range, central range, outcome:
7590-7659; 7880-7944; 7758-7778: 0.144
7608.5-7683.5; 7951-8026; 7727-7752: 0.073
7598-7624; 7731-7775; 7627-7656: 0.056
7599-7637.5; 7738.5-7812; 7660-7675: 0.214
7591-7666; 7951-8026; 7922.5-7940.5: 0.054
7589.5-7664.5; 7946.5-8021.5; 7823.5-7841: 0.183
